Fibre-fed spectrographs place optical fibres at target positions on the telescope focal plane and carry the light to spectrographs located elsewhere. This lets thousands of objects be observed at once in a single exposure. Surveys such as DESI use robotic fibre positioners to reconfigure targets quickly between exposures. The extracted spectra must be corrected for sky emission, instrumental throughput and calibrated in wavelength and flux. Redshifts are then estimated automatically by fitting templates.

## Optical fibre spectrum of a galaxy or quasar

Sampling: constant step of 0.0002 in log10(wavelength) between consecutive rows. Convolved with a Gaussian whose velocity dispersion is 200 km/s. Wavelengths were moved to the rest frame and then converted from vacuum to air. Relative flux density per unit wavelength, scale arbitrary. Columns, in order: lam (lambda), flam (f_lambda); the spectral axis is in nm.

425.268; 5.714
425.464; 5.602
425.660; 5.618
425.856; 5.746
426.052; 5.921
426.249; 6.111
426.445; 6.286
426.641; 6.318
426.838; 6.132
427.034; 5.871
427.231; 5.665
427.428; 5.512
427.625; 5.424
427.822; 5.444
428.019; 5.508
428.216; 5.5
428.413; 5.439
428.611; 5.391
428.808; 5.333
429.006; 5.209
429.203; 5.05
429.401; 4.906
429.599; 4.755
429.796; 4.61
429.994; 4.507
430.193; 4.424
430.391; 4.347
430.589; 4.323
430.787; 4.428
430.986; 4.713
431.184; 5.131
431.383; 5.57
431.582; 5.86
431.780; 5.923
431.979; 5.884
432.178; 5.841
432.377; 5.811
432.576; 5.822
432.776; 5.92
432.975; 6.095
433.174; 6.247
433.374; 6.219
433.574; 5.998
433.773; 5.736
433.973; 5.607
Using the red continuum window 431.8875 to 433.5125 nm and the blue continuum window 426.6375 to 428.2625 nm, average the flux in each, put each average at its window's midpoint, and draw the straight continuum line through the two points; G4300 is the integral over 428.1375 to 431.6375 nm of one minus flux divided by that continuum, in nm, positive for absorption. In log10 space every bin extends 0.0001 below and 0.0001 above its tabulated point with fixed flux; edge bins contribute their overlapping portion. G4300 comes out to 0.516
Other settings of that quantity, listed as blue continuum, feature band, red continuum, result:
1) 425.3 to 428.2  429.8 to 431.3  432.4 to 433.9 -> 0.340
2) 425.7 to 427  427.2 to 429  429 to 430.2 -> -0.029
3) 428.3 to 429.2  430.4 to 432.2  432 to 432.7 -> 0.146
